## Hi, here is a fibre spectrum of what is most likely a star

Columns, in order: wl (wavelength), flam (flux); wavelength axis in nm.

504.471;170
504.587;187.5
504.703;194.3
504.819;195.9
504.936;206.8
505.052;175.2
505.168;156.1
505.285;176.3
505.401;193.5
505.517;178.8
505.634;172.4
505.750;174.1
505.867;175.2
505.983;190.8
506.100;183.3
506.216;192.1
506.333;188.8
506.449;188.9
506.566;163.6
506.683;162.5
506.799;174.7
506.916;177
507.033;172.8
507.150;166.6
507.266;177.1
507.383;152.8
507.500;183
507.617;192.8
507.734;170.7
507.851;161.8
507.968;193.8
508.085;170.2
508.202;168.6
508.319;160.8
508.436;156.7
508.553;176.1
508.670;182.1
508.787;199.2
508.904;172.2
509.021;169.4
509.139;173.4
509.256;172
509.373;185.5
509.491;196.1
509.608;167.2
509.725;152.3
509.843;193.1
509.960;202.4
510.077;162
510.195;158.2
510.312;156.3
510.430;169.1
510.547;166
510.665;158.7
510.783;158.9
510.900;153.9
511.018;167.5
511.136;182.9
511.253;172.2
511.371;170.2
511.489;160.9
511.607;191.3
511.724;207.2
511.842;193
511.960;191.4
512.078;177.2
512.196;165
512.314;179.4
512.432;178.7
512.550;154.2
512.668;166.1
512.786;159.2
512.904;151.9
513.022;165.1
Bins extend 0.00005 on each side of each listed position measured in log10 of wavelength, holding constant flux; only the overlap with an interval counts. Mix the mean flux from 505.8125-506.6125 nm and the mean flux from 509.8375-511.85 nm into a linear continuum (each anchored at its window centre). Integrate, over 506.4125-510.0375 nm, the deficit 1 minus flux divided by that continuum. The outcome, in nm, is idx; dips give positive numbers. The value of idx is 0.07 nm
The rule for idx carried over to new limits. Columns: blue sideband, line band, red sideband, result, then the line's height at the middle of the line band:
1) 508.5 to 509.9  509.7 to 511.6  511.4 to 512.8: 0.097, 178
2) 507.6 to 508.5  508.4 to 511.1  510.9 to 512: 0.055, 176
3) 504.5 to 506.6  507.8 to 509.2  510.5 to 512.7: 0.036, 178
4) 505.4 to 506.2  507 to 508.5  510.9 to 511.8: 0.070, 180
